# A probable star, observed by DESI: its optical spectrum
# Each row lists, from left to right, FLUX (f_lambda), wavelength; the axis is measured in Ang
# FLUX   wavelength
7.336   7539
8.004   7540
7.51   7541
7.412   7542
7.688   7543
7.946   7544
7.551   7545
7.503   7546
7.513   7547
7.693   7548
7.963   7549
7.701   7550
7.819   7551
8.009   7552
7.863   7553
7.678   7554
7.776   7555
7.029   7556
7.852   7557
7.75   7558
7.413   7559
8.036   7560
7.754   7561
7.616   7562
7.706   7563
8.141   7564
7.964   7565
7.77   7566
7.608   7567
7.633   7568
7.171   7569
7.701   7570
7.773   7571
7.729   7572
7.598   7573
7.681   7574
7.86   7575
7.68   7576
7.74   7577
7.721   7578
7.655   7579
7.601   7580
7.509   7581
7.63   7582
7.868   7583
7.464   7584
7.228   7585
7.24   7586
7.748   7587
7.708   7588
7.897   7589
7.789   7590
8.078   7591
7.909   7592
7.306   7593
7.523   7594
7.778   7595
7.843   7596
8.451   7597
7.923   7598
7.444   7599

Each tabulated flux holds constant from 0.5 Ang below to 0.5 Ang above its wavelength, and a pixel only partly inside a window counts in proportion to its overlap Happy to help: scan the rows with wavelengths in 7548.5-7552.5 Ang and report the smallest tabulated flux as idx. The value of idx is 7.701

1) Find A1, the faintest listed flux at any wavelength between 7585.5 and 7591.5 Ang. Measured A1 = 7.24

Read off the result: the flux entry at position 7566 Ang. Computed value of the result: 7.77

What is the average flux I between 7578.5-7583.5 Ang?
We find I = 7.65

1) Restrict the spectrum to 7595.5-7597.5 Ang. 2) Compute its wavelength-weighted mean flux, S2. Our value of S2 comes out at 8.15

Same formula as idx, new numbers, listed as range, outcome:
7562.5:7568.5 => 7.608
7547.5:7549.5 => 7.693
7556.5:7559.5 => 7.413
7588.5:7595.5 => 7.306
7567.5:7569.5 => 7.171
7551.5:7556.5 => 7.029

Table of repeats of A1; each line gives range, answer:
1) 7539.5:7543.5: 7.412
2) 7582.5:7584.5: 7.464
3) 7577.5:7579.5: 7.655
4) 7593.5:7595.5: 7.523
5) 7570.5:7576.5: 7.598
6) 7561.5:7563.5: 7.616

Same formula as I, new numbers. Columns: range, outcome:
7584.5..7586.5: 7.23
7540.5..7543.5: 7.54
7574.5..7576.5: 7.77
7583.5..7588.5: 7.48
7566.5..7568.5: 7.62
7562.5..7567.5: 7.84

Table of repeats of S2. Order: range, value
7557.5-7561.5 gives 7.74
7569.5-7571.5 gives 7.74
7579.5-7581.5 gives 7.55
